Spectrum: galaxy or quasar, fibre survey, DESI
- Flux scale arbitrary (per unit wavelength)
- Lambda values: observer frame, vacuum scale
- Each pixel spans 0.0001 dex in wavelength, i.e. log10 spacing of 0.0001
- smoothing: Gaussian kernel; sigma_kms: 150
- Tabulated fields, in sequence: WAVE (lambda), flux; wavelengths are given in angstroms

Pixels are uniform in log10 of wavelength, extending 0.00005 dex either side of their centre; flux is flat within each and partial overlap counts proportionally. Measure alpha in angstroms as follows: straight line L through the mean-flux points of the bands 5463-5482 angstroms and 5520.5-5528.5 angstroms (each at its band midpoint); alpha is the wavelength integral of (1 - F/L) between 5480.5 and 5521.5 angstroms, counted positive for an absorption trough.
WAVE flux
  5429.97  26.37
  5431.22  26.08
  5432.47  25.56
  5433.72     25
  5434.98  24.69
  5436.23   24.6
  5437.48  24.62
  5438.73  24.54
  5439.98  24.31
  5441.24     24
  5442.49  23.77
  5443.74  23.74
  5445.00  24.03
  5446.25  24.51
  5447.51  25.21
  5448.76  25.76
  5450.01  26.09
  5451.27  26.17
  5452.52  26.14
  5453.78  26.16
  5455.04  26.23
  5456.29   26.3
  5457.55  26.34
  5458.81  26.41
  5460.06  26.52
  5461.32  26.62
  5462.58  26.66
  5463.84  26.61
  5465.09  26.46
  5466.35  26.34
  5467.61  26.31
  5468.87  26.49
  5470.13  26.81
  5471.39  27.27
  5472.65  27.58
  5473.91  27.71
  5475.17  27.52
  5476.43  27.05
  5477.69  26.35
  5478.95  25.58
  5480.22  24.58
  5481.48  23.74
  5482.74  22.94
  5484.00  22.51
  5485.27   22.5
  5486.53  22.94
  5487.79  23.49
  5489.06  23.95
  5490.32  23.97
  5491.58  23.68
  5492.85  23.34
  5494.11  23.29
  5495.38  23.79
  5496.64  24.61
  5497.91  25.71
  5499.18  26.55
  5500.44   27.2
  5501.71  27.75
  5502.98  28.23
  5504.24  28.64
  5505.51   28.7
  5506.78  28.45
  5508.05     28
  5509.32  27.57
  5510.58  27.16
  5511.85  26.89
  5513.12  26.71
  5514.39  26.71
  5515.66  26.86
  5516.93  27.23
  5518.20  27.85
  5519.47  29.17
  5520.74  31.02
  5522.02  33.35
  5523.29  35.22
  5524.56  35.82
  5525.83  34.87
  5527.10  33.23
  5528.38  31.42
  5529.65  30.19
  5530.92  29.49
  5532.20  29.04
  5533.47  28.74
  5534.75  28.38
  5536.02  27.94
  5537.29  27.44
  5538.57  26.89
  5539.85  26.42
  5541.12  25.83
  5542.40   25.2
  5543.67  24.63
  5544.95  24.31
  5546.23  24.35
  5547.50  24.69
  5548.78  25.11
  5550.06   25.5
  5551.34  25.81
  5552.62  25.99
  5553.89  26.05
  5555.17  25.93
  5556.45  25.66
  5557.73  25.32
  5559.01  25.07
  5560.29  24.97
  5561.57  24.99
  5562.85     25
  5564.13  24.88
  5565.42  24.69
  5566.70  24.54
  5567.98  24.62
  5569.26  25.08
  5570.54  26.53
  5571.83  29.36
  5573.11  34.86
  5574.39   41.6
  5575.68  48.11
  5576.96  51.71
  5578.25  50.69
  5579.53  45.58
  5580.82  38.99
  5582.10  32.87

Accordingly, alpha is 6.1 angstroms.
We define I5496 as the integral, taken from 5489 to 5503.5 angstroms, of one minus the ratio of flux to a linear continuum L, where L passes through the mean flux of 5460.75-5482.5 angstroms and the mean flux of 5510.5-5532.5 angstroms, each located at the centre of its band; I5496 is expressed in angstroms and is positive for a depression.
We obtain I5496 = 1.6 angstroms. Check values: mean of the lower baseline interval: 26.4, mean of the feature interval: 25.2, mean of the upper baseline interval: 30.2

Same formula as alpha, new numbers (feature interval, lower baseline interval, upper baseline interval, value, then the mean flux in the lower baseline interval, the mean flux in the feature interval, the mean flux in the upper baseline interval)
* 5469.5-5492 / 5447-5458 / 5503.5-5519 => 1.48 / 26.1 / 25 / 27.6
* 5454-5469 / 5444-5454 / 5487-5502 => -0.73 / 25.4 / 26.4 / 24.7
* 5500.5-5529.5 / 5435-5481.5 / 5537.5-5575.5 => -3.60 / 25.8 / 29.5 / 26.6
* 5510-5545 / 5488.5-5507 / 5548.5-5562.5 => -4.48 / 25.8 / 28.9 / 25.5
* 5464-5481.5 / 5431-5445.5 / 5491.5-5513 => -0.62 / 24.5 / 26.5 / 26.5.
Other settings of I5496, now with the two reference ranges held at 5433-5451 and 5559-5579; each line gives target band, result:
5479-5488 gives 1.2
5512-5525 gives -0.3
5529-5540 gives 0.6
